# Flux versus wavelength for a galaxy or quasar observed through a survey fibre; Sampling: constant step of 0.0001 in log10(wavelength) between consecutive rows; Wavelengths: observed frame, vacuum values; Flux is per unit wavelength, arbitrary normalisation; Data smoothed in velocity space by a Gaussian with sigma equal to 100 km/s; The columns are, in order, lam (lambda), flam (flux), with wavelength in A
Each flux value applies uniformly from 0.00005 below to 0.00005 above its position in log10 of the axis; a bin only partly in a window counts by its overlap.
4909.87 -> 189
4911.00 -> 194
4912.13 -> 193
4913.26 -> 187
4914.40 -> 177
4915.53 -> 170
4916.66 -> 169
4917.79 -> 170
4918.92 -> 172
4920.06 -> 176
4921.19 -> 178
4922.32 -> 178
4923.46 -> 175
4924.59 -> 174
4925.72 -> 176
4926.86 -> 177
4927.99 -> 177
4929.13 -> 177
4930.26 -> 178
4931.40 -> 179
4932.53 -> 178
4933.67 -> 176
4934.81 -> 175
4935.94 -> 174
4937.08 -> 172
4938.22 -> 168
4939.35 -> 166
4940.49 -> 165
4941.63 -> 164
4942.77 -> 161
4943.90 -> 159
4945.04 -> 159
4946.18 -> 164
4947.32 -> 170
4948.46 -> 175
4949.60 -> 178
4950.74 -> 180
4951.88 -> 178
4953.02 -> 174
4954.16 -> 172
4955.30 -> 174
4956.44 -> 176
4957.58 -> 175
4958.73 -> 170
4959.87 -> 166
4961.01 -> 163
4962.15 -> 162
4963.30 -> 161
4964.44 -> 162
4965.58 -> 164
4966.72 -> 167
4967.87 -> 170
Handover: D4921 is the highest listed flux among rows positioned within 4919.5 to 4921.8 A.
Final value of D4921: 178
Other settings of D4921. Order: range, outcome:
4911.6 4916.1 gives 193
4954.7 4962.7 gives 176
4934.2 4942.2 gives 175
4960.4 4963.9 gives 163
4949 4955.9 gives 180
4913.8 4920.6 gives 177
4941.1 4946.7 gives 164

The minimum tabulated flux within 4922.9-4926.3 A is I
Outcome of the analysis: 174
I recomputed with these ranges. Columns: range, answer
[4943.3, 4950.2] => 159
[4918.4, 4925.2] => 172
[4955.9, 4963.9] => 161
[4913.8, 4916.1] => 170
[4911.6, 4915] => 177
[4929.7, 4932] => 178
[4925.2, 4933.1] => 176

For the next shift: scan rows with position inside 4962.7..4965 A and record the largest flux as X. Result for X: 162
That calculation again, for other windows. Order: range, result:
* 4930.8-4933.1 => 179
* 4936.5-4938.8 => 172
